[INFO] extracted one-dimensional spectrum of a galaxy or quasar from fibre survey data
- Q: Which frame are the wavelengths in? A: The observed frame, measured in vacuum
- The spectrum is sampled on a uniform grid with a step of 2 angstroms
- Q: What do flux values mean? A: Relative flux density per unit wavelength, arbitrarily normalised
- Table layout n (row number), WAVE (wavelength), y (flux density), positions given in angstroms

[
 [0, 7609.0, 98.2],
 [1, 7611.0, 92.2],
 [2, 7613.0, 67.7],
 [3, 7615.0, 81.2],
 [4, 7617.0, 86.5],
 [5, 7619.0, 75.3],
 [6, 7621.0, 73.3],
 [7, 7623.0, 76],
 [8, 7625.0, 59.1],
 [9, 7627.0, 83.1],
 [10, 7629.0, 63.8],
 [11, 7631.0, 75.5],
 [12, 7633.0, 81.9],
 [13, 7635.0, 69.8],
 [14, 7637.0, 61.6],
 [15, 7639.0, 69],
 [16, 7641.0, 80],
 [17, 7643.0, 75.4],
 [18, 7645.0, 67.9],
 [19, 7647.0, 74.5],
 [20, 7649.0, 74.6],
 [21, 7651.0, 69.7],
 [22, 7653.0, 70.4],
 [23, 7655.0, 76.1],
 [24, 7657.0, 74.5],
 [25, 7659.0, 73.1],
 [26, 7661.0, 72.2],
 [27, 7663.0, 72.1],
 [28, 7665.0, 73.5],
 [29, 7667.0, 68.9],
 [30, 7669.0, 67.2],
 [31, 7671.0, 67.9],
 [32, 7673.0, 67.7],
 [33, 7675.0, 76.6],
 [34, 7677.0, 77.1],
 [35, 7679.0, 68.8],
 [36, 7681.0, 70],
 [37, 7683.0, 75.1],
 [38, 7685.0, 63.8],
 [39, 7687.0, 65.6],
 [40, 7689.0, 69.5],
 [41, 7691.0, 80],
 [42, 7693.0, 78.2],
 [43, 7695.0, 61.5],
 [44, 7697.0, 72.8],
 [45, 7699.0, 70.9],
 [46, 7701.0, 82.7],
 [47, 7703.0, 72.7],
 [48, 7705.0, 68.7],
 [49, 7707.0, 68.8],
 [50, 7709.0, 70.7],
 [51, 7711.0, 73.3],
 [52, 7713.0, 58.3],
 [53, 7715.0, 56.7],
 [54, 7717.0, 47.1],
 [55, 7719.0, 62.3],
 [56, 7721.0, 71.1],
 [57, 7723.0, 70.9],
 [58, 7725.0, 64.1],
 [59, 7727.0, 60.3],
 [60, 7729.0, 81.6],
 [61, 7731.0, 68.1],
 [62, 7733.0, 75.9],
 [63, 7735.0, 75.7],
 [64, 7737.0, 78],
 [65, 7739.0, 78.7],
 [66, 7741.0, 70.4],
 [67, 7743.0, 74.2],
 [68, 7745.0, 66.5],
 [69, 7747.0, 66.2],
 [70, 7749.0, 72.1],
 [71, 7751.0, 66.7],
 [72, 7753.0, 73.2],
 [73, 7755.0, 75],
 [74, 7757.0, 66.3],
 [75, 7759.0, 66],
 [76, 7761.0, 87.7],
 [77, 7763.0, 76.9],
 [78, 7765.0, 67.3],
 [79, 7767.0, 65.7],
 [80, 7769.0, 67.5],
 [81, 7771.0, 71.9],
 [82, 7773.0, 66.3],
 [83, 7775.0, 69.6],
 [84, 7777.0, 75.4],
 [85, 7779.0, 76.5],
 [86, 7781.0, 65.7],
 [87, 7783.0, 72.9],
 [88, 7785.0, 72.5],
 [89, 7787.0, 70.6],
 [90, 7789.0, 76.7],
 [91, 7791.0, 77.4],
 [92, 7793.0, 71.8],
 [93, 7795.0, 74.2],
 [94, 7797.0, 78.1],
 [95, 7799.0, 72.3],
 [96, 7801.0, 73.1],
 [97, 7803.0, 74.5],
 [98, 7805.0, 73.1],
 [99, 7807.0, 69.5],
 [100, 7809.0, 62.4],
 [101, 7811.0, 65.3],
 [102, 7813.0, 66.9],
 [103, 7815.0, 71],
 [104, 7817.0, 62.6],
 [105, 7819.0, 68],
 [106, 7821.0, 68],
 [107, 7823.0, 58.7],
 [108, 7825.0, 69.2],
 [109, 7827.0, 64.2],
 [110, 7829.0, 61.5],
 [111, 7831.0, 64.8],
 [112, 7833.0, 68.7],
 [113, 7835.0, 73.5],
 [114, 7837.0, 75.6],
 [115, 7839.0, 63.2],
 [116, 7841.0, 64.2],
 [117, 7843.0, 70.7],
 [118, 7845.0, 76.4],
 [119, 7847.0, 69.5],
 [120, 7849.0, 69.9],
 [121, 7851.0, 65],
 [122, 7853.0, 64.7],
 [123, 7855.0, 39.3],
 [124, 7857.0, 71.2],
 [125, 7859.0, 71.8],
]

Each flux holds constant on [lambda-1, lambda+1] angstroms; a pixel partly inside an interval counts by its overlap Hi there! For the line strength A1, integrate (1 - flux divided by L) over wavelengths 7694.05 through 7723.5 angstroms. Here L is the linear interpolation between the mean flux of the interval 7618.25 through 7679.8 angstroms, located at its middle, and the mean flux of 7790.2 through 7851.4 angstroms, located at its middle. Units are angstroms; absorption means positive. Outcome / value 1.6 angstroms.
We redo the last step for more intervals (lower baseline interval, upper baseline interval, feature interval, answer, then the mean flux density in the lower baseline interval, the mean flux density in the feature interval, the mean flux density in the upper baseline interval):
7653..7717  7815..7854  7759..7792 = -1.8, 70.4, 72.3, 67.4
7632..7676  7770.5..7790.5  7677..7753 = 2.3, 72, 69.8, 71.9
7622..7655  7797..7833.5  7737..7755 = -0.6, 72.1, 71.6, 67.7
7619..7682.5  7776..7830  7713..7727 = 1.9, 72.1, 61.6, 70.1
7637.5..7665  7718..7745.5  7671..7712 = 0.3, 72.8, 71.6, 71.4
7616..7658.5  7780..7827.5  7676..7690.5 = 0.4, 73.2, 70.3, 70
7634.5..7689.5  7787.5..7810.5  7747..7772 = 0.4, 71.2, 71.2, 72.8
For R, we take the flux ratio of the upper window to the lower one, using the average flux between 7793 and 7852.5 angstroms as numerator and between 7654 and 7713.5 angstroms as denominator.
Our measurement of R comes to 0.96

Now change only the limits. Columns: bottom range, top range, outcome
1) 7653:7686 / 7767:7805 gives 1.01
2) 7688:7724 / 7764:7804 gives 1.05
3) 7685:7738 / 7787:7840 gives 1.00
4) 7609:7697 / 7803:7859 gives 0.91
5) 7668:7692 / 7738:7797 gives 1.02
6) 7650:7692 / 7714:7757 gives 0.97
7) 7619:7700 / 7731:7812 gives 1.00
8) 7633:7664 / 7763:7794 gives 0.99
